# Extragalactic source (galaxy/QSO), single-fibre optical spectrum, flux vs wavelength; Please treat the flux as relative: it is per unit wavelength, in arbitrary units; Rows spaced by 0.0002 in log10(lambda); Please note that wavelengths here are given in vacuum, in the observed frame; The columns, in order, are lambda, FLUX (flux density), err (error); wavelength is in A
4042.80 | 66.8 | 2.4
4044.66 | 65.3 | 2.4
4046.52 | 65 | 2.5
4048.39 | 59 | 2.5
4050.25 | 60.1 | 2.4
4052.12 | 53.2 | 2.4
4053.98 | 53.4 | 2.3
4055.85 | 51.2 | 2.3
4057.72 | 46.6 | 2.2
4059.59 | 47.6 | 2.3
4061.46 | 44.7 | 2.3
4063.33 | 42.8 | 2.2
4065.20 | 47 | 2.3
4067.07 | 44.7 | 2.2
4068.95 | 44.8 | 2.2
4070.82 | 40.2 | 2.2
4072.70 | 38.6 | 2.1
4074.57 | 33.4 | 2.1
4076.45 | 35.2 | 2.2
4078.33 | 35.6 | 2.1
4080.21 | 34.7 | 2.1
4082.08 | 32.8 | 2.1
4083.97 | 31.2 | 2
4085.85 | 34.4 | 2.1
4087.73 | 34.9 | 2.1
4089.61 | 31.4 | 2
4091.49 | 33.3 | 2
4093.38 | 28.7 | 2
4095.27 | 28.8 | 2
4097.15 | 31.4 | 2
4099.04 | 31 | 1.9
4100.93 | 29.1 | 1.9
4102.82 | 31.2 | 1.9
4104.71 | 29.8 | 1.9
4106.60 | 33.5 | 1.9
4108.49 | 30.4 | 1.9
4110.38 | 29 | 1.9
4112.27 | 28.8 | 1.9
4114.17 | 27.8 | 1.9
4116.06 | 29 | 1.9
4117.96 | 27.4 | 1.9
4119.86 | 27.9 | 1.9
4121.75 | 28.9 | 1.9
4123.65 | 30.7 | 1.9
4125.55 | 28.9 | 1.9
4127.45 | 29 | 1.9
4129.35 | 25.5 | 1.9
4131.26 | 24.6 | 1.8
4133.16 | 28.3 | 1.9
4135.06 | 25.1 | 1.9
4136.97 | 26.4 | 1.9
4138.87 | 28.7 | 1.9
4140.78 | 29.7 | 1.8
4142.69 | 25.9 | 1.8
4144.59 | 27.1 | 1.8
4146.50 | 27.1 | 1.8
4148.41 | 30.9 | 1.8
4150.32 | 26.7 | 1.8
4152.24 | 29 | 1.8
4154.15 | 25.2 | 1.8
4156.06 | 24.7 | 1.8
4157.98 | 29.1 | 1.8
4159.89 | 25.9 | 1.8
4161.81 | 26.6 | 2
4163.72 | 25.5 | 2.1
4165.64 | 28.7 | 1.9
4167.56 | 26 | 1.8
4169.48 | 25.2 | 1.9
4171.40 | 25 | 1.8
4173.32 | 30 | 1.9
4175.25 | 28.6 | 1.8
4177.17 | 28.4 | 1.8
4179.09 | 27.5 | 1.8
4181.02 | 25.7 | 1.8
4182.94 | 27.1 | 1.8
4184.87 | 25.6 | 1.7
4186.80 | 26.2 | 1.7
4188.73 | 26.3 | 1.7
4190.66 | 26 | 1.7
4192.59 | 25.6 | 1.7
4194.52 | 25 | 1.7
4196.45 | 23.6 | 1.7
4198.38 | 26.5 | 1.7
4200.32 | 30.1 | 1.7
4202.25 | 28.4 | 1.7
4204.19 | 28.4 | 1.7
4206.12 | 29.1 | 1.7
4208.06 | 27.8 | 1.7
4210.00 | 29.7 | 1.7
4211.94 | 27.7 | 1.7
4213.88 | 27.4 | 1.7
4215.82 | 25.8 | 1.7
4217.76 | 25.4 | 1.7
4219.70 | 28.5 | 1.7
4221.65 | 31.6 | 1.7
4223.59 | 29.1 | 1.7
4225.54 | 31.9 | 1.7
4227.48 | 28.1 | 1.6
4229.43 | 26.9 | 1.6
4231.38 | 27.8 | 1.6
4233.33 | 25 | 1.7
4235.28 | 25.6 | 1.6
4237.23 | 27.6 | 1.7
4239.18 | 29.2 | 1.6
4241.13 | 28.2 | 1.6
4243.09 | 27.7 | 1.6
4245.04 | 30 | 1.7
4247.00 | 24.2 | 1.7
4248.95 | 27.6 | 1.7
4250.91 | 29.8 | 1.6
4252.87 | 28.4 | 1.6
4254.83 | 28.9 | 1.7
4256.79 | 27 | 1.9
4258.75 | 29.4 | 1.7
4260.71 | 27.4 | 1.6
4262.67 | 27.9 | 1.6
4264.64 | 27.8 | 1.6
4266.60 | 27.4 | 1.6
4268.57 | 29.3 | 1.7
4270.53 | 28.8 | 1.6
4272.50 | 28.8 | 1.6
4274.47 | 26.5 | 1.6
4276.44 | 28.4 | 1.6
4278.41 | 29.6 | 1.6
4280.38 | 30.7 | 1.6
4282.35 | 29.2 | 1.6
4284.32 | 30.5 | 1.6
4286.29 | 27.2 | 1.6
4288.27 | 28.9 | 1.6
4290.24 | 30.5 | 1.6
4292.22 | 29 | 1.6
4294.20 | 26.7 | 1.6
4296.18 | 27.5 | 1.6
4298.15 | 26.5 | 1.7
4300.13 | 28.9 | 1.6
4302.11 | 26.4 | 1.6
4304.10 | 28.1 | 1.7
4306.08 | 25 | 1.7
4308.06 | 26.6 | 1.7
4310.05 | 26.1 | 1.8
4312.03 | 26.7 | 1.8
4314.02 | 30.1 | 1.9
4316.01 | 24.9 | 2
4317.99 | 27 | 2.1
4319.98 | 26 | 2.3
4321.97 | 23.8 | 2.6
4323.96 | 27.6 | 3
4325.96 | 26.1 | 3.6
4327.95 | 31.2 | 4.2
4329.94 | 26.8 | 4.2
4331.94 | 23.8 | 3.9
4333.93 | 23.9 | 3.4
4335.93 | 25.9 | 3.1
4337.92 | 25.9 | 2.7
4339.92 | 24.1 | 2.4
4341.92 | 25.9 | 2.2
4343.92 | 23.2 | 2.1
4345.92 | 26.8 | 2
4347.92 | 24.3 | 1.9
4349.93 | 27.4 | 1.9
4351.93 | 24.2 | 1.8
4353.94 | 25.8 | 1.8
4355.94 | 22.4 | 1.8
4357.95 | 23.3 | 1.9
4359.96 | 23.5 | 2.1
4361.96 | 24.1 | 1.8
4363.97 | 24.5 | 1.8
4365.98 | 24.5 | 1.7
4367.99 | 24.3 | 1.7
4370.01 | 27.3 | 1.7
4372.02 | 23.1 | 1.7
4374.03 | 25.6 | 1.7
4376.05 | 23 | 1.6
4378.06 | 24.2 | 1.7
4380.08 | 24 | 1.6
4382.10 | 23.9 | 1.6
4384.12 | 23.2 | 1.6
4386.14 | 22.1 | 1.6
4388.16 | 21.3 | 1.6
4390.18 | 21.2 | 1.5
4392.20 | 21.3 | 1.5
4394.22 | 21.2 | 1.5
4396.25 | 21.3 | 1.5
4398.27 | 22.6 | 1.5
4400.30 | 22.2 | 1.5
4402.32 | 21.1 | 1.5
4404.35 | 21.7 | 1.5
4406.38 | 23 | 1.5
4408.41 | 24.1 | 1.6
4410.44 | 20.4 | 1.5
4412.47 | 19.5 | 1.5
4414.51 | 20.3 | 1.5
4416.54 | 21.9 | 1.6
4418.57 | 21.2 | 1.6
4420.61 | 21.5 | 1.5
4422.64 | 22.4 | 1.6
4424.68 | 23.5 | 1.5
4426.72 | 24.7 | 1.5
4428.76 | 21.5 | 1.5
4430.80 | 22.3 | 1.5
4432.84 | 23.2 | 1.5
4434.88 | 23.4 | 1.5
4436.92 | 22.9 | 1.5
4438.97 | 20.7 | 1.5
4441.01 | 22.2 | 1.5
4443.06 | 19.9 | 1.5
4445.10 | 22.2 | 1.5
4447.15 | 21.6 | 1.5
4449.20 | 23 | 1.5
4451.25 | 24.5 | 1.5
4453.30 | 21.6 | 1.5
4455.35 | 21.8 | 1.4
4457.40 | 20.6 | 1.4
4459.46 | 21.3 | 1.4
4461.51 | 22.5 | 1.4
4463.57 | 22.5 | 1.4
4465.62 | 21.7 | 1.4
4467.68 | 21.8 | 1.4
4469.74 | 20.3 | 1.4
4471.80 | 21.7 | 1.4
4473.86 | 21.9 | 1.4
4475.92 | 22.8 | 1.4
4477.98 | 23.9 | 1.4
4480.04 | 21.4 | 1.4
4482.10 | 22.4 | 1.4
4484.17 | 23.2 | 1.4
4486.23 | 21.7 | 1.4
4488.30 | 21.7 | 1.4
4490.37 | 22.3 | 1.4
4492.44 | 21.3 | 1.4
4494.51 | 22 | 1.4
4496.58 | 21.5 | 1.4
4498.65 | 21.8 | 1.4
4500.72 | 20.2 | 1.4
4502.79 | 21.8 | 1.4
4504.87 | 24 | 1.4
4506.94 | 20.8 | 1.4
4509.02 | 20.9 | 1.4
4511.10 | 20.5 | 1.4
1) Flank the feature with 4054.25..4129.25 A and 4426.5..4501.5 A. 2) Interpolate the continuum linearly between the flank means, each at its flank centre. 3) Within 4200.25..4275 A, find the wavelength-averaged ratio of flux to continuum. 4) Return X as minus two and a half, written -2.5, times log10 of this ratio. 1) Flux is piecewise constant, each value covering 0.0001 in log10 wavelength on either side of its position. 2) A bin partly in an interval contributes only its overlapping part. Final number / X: 0.06 mag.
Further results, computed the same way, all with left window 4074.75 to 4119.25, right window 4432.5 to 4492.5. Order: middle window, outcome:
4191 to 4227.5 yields 0.02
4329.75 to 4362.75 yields 0.01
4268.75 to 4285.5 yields -0.09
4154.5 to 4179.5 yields 0.10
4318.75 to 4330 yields -0.06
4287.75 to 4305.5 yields -0.07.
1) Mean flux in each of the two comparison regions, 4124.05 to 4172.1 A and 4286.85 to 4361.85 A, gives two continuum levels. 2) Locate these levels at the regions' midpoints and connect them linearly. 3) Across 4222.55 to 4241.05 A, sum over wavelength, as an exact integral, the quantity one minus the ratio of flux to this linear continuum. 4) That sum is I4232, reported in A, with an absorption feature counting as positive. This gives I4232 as -0.90 A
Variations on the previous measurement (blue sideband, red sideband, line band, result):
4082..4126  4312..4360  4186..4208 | 1.2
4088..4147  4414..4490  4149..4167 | 0.8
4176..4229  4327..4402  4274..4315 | -4.0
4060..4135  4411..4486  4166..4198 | 4.0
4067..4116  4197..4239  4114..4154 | 4.5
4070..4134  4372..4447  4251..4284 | -2.8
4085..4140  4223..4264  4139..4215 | 4.1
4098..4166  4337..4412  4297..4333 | -3.1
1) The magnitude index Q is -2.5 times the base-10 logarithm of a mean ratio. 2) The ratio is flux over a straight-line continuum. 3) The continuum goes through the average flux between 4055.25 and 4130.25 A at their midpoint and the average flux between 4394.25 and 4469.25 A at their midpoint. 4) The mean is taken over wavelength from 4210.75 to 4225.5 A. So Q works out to 0.06 mag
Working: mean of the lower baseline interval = 34.2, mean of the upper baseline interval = 22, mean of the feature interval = 28.2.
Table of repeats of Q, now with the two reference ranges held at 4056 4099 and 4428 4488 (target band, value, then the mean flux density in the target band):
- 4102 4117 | 0.21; 29.9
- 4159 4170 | 0.28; 26.4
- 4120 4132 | 0.26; 28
